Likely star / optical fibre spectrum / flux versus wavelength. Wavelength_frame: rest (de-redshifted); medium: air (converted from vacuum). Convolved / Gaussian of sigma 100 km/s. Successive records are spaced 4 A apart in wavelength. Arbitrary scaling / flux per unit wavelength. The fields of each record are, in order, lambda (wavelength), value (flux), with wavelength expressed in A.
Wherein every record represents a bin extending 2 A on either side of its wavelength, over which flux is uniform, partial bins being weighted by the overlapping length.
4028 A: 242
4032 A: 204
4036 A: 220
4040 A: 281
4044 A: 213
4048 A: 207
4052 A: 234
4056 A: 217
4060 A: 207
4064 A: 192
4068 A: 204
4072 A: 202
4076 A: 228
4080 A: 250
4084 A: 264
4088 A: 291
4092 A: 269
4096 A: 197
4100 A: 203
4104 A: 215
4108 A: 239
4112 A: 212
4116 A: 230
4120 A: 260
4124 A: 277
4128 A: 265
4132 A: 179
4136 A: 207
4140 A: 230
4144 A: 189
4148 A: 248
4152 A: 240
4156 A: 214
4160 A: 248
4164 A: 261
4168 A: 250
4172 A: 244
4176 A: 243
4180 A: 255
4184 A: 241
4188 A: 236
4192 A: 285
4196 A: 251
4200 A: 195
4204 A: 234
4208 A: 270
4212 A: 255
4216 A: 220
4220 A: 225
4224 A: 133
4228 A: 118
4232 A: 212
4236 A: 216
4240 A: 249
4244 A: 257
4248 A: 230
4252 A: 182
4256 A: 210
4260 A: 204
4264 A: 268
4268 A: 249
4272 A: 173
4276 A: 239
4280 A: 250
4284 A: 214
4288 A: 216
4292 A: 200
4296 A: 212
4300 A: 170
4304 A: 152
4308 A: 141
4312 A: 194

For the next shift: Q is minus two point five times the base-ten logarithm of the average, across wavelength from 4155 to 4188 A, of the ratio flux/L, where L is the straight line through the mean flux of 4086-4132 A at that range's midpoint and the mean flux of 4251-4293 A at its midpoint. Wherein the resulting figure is -0.06 mag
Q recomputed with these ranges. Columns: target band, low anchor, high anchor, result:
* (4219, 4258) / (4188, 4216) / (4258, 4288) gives 0.16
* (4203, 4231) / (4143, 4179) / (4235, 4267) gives 0.13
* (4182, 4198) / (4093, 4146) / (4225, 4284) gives -0.15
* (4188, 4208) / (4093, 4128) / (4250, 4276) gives -0.10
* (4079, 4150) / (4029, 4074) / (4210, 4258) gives -0.10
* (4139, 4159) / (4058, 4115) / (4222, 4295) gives -0.02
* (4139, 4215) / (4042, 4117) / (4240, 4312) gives -0.11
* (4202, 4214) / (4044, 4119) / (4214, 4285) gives -0.17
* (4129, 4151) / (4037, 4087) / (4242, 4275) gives 0.05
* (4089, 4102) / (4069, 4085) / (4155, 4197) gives 0.03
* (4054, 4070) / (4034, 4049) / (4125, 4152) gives 0.12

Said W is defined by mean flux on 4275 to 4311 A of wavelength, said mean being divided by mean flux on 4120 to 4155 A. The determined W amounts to 0.86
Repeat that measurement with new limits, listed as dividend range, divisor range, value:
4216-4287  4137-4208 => 0.89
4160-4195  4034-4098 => 1.10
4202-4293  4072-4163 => 0.93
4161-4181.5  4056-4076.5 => 1.22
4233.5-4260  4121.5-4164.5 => 0.96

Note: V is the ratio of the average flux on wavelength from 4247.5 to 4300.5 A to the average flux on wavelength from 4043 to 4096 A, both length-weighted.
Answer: 0.9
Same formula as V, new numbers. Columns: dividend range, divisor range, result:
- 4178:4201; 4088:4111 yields 1.07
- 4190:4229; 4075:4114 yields 0.93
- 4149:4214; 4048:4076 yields 1.16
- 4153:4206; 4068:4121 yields 1.04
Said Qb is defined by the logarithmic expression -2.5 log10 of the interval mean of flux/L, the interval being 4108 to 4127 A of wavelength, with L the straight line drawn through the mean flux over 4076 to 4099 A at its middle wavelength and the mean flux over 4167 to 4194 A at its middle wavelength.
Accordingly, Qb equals 0.02 mag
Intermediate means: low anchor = 250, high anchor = 251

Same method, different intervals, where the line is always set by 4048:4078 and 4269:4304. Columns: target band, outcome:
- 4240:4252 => -0.13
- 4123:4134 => -0.13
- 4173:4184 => -0.18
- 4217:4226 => 0.14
